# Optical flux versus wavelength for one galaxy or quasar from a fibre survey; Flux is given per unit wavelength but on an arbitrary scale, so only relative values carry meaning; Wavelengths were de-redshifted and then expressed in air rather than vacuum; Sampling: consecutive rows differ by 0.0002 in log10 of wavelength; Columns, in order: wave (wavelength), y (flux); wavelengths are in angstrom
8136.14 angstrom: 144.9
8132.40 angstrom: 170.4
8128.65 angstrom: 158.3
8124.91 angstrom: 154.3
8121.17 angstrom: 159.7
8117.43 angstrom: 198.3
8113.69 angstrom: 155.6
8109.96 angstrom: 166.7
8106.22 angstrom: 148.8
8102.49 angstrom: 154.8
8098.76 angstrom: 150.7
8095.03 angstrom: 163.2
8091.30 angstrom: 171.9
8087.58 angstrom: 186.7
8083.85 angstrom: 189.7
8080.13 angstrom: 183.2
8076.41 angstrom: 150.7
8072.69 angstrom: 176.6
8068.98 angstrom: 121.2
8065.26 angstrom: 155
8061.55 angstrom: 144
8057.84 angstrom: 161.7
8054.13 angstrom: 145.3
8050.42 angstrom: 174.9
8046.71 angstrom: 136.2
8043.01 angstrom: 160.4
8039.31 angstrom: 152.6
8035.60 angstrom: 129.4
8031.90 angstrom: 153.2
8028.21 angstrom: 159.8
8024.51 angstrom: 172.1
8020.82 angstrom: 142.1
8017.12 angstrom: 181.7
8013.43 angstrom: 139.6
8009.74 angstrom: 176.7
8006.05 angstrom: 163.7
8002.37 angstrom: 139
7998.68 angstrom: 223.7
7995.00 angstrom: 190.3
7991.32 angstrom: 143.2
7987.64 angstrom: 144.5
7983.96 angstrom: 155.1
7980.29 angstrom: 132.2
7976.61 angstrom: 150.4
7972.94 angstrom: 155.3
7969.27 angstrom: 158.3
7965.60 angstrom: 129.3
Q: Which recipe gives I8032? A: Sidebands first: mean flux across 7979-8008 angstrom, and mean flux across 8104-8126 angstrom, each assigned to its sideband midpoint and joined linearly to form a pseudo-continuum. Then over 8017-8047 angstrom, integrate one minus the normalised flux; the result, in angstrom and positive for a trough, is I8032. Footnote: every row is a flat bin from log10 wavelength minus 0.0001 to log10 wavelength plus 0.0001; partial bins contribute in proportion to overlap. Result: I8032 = 1.7 angstrom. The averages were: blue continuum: 162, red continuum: 164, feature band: 154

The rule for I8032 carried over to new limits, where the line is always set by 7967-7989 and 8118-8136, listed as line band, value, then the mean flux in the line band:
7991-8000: -2.4 angstrom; 191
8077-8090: -2.0 angstrom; 182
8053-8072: 1.1 angstrom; 147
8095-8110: 0.5 angstrom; 155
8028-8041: 0.6 angstrom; 147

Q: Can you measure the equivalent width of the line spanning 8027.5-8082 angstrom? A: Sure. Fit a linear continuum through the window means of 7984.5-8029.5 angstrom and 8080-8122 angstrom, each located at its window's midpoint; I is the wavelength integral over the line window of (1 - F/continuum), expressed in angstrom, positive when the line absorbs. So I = 4.3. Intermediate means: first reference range 164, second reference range 169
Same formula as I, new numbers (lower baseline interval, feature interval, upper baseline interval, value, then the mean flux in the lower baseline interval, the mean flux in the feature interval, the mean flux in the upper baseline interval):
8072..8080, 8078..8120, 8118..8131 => -1.4 angstrom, 166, 170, 162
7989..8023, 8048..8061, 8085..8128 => 0.6 angstrom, 166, 158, 165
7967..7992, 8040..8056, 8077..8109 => 0.6 angstrom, 148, 154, 168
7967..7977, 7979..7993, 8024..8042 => 0.9 angstrom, 154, 144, 152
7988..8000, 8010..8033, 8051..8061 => 1.2 angstrom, 179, 160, 155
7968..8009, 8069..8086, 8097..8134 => -0.9 angstrom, 160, 169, 162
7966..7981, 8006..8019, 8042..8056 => -1.2 angstrom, 148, 166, 154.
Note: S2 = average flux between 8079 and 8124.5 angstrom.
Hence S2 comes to 168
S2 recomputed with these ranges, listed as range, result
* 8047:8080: 154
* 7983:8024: 164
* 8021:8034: 159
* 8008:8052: 156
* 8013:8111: 158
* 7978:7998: 157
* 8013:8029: 161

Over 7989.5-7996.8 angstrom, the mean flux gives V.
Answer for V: 167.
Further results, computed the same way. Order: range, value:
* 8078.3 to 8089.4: 186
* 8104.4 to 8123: 166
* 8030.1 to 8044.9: 149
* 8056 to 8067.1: 154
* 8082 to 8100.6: 172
